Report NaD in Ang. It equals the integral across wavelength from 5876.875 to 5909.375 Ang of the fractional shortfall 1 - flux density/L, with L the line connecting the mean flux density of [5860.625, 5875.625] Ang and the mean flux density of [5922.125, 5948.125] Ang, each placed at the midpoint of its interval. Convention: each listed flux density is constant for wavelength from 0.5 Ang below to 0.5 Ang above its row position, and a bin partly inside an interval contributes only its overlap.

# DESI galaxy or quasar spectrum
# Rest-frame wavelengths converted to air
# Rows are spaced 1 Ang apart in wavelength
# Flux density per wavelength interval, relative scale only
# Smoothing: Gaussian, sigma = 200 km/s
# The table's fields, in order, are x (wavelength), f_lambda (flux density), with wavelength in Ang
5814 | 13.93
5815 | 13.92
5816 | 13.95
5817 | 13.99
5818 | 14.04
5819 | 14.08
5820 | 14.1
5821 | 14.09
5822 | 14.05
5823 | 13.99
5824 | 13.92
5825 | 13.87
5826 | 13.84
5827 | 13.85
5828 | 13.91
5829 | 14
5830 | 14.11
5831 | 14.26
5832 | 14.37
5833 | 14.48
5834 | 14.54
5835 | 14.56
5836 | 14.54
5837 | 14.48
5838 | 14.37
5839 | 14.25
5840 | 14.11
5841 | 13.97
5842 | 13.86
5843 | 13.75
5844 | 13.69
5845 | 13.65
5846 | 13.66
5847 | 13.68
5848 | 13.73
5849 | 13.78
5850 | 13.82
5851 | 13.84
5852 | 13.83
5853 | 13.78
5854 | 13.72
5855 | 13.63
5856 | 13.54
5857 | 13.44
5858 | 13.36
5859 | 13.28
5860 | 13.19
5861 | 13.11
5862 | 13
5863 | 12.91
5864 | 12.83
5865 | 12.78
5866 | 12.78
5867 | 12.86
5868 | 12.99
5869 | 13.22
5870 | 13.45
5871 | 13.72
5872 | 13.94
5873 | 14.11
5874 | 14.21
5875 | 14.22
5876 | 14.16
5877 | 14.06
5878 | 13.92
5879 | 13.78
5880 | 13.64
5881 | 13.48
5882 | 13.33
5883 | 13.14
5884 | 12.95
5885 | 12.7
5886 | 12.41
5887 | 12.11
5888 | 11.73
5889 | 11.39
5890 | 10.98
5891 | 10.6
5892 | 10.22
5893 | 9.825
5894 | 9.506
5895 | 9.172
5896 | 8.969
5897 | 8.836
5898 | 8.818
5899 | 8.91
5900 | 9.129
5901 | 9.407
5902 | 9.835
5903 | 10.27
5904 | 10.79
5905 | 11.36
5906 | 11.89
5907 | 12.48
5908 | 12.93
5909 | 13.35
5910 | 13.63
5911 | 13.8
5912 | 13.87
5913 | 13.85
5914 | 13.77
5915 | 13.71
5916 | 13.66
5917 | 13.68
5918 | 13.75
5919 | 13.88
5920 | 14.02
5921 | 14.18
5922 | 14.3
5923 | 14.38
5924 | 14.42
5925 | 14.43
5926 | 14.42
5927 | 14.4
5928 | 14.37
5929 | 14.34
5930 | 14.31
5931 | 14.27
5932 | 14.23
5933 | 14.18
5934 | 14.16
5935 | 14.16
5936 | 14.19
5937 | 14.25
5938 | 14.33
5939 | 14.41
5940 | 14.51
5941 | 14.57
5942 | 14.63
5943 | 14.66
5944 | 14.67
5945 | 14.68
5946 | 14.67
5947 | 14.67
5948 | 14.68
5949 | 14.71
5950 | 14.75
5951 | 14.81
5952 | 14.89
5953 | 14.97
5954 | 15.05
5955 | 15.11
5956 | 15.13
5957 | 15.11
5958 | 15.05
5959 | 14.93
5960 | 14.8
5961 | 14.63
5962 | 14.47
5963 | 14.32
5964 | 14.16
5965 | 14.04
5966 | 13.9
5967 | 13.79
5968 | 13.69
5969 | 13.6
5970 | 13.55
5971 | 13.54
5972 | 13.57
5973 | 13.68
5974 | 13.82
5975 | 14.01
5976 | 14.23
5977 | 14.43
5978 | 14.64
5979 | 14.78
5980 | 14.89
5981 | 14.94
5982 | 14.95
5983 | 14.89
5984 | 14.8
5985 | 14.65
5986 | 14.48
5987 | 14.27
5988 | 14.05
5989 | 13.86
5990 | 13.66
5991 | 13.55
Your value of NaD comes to 5.64 Ang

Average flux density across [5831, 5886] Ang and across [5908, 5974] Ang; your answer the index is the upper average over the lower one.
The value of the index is 1.04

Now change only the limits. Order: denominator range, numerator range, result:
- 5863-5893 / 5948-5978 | 1.11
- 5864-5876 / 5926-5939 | 1.06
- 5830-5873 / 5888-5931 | 0.89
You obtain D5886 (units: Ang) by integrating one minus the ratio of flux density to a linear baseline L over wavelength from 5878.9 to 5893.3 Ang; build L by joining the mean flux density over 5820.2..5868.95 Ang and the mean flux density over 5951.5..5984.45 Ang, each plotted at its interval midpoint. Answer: 1.9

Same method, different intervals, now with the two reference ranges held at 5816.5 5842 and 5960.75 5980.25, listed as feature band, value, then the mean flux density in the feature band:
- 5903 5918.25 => 1.19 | 13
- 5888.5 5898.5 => 3.03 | 9.83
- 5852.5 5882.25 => 1.35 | 13.5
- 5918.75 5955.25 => -1.01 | 14.5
